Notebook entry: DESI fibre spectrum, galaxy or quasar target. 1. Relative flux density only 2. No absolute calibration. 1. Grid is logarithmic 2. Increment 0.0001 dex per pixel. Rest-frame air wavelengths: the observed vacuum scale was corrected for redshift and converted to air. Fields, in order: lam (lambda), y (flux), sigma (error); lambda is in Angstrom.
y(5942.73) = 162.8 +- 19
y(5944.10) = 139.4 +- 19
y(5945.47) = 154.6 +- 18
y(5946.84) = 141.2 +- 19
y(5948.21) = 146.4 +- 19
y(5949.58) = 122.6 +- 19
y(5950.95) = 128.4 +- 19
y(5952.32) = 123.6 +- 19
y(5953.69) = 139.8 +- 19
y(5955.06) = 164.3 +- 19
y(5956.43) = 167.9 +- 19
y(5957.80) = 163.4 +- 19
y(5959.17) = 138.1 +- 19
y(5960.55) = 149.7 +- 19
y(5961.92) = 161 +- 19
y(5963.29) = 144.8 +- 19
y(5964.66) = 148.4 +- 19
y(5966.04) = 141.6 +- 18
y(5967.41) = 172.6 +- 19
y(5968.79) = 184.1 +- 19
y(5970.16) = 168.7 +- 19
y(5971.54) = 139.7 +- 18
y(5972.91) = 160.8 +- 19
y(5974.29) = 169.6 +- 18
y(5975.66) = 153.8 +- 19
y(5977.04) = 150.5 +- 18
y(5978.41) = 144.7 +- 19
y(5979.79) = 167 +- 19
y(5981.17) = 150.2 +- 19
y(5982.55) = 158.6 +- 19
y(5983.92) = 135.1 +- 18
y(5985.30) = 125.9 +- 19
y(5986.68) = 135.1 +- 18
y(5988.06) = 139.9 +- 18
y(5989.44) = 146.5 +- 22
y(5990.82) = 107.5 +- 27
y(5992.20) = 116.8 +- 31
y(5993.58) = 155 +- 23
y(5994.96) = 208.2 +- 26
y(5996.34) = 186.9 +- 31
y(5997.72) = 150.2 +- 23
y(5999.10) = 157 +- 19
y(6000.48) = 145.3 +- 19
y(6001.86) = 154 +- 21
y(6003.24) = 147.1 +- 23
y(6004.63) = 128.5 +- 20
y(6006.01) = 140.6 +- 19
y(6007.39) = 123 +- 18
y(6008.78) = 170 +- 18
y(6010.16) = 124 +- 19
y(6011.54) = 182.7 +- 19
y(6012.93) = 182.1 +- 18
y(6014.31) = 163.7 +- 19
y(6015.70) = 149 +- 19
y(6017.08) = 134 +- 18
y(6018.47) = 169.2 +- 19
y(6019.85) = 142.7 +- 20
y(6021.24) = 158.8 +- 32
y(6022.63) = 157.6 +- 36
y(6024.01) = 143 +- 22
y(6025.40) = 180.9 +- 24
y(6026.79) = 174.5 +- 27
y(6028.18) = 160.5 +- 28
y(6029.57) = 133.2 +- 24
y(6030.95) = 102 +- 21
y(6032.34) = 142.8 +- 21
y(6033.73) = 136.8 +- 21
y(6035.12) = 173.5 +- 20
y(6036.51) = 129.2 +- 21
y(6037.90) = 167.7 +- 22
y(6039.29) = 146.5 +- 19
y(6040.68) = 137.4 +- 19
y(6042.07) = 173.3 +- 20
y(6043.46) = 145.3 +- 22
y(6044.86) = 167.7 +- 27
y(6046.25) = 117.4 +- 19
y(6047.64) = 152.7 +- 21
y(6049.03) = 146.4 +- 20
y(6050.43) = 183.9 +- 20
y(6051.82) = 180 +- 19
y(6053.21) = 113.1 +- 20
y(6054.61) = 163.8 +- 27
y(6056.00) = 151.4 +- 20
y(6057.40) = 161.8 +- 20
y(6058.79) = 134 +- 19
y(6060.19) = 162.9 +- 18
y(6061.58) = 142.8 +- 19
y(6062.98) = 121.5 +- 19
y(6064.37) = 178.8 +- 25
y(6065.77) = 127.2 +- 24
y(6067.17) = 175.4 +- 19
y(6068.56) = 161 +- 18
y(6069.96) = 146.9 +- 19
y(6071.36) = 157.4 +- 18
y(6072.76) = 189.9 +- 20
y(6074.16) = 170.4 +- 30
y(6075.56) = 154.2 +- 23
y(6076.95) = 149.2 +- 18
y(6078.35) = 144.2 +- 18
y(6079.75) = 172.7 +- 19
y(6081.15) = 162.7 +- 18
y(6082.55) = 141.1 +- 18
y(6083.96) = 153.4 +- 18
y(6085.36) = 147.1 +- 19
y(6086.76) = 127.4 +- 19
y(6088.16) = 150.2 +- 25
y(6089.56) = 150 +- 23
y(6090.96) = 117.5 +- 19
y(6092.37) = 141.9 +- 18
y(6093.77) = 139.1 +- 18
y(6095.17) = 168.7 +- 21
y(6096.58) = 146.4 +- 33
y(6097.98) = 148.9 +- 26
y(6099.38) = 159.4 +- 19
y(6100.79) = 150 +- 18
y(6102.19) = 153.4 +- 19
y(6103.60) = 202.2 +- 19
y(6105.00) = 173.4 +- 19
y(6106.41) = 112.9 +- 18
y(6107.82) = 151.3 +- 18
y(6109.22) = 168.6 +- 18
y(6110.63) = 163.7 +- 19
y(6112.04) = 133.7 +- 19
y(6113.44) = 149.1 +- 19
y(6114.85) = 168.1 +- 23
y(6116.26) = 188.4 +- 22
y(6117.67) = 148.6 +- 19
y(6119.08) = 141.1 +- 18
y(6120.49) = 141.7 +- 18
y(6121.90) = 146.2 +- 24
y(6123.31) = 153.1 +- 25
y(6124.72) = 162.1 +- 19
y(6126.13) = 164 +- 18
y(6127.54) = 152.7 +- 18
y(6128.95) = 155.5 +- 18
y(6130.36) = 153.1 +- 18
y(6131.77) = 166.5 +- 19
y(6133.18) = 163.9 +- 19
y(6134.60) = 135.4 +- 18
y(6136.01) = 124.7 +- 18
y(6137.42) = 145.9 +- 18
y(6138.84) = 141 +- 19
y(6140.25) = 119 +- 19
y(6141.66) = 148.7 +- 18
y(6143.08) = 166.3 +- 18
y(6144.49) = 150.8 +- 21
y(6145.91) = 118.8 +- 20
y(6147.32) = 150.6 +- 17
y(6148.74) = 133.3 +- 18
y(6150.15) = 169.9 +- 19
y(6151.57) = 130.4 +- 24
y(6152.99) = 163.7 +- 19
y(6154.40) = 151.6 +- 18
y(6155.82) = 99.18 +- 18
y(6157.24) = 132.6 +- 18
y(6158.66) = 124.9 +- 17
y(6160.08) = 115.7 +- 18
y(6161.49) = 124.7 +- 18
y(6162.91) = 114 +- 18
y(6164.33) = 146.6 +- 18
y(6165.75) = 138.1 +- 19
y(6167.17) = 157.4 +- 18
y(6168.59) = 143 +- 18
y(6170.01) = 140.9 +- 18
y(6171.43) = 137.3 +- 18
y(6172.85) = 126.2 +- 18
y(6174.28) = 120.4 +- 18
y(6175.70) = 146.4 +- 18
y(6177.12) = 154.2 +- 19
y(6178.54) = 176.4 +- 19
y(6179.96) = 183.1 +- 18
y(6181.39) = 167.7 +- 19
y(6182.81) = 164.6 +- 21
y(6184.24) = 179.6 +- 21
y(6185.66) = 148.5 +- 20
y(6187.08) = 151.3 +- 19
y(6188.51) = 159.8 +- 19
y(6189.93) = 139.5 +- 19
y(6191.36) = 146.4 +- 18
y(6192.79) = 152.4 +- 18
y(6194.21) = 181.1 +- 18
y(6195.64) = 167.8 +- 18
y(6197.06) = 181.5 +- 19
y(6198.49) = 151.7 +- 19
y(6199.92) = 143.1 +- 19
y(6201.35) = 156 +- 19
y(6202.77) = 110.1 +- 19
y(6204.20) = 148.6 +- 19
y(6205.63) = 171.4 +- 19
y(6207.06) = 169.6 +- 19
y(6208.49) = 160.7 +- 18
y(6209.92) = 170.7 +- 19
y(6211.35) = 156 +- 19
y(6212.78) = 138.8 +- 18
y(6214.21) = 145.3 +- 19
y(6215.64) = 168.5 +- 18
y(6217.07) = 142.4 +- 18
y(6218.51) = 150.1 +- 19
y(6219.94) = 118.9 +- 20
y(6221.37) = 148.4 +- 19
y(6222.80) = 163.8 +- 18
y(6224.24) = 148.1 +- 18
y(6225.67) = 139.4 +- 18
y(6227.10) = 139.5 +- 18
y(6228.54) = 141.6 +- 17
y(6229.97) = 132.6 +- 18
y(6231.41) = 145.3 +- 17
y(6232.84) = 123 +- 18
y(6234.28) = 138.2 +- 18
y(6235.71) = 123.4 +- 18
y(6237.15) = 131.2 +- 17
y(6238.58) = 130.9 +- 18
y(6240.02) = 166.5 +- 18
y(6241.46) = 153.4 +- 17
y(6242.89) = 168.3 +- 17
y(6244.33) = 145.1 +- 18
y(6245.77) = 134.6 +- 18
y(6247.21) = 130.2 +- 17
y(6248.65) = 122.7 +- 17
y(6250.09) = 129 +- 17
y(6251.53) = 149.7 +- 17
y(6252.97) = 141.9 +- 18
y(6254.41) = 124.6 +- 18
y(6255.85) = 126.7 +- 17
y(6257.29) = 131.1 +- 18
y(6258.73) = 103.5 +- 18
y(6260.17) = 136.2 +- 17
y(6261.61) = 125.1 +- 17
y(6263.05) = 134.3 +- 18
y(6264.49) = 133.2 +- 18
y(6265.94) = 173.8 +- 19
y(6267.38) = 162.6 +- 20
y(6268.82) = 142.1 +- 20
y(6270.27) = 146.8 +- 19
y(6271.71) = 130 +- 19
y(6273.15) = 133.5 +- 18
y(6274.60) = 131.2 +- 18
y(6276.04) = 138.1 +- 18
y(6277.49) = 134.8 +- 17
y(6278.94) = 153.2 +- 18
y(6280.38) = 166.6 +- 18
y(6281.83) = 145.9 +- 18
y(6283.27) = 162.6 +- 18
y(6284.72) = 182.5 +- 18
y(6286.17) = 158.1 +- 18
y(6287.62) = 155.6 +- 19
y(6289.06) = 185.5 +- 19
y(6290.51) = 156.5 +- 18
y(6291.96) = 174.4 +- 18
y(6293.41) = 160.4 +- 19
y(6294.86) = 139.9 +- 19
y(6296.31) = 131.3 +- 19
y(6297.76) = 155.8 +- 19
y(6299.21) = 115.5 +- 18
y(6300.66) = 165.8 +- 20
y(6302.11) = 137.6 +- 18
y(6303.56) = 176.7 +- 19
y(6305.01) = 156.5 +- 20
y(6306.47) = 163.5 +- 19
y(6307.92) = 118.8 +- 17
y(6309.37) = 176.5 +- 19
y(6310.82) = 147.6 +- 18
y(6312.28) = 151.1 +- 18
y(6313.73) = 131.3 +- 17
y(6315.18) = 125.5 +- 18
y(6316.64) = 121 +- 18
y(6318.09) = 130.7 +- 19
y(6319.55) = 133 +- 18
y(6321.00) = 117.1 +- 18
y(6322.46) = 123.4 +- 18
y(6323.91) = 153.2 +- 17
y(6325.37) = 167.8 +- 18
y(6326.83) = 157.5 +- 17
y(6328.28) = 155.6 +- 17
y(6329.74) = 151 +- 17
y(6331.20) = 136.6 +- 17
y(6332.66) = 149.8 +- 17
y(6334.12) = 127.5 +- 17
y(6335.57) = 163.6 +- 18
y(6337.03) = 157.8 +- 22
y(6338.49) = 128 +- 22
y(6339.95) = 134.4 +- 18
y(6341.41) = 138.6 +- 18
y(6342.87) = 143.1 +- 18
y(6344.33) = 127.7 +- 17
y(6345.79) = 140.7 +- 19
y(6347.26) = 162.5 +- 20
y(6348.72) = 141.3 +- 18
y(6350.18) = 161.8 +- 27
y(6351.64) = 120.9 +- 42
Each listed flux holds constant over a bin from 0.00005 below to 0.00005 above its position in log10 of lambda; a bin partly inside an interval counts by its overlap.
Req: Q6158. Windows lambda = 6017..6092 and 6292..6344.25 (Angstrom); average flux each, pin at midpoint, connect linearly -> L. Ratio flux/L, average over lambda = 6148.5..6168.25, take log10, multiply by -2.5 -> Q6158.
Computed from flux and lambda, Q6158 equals 0.10 mag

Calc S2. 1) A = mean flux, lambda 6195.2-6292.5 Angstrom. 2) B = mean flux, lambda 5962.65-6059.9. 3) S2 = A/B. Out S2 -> 0.96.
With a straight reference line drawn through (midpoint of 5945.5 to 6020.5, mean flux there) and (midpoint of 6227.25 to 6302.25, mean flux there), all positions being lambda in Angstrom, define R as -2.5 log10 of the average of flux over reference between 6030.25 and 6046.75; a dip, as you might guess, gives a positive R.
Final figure 0.028 mag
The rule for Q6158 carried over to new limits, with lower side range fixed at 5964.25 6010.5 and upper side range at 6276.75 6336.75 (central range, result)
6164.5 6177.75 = 0.07 mag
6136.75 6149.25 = 0.06 mag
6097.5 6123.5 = -0.04 mag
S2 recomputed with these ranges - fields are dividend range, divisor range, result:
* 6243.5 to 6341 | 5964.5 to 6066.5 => 0.95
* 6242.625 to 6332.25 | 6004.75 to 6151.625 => 0.95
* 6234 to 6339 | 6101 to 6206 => 0.97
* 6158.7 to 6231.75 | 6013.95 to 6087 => 0.98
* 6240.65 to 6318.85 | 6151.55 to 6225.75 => 0.97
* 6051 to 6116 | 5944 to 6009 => 1.03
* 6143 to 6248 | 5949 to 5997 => 0.97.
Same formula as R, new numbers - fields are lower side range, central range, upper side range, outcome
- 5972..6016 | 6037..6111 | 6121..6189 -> -0.03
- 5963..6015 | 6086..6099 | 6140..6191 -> 0.03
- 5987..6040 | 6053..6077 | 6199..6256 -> -0.04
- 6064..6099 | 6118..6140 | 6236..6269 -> 0.00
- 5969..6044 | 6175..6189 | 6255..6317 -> -0.10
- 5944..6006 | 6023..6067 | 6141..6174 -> -0.04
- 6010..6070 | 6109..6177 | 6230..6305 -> 0.03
